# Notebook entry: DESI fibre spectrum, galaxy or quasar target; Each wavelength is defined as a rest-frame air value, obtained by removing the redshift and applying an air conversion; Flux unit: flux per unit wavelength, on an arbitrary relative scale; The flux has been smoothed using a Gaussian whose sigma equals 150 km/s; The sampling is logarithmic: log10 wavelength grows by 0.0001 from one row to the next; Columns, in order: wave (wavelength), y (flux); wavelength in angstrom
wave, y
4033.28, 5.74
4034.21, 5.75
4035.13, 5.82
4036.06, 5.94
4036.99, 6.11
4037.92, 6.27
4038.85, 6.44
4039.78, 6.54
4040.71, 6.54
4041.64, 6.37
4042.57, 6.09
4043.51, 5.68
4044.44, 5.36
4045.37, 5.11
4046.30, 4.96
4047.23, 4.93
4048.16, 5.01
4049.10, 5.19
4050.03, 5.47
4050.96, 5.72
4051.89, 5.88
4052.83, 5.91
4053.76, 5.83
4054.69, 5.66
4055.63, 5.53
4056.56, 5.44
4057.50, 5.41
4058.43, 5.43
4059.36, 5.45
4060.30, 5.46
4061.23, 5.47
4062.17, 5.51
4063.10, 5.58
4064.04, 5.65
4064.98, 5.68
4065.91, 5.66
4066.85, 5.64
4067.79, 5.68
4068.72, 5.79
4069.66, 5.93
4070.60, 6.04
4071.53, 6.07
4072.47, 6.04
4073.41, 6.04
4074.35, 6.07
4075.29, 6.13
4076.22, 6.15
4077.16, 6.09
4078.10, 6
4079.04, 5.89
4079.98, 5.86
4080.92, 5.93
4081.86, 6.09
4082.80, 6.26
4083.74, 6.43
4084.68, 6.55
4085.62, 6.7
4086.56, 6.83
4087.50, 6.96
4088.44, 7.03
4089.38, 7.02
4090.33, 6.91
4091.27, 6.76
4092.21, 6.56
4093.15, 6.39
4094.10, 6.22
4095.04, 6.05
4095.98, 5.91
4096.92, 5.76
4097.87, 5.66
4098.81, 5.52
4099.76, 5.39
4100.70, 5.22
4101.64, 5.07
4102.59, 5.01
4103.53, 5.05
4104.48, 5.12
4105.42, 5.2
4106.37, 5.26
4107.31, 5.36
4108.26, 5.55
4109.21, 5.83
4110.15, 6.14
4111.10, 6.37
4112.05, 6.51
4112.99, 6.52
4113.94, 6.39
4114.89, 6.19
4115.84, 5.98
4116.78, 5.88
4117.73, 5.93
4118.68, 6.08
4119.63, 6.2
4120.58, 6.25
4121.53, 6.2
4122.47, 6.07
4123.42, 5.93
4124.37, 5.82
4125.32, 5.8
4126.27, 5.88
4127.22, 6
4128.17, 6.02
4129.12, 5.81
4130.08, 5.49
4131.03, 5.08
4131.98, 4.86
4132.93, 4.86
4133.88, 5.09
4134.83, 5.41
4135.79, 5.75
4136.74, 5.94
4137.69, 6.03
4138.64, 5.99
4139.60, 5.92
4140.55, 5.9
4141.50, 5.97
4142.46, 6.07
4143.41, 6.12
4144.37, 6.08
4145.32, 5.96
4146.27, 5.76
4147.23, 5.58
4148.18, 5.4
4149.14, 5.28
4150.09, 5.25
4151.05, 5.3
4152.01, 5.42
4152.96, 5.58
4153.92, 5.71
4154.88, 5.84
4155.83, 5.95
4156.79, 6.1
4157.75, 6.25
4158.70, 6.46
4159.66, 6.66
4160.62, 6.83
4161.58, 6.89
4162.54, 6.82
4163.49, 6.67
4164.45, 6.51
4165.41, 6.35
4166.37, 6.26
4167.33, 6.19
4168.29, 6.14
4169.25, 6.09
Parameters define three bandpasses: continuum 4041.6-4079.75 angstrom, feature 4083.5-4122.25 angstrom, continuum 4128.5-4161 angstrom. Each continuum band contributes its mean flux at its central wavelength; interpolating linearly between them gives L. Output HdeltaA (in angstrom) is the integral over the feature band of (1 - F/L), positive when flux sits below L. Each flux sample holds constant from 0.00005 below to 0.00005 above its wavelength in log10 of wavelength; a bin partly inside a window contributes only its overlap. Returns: -2.24 angstrom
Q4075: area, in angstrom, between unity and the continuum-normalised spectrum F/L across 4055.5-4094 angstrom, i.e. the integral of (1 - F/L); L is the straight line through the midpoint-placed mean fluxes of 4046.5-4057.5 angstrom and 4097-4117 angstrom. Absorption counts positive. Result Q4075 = -3.4 angstrom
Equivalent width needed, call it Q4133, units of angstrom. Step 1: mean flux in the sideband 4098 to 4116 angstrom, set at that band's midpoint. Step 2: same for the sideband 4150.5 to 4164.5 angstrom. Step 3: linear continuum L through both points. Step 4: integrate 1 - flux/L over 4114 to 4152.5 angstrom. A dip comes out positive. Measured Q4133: 1.0 angstrom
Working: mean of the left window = 5.66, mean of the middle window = 5.77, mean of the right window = 6.19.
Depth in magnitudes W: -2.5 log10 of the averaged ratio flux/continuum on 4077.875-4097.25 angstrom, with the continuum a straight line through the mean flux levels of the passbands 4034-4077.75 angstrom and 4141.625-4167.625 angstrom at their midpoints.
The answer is -0.10 mag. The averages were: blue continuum 5.76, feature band 6.4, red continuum 6.05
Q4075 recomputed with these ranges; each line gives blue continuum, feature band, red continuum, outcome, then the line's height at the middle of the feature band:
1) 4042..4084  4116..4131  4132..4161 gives -0.4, 5.77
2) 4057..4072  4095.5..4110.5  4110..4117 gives 1.7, 6.13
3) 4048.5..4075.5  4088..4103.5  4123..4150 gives -0.8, 5.7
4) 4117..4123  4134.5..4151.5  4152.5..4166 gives 1.3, 6.24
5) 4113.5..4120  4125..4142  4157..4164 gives 1.7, 6.3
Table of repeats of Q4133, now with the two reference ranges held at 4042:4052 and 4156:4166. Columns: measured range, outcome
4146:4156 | 1.4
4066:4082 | -0.8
